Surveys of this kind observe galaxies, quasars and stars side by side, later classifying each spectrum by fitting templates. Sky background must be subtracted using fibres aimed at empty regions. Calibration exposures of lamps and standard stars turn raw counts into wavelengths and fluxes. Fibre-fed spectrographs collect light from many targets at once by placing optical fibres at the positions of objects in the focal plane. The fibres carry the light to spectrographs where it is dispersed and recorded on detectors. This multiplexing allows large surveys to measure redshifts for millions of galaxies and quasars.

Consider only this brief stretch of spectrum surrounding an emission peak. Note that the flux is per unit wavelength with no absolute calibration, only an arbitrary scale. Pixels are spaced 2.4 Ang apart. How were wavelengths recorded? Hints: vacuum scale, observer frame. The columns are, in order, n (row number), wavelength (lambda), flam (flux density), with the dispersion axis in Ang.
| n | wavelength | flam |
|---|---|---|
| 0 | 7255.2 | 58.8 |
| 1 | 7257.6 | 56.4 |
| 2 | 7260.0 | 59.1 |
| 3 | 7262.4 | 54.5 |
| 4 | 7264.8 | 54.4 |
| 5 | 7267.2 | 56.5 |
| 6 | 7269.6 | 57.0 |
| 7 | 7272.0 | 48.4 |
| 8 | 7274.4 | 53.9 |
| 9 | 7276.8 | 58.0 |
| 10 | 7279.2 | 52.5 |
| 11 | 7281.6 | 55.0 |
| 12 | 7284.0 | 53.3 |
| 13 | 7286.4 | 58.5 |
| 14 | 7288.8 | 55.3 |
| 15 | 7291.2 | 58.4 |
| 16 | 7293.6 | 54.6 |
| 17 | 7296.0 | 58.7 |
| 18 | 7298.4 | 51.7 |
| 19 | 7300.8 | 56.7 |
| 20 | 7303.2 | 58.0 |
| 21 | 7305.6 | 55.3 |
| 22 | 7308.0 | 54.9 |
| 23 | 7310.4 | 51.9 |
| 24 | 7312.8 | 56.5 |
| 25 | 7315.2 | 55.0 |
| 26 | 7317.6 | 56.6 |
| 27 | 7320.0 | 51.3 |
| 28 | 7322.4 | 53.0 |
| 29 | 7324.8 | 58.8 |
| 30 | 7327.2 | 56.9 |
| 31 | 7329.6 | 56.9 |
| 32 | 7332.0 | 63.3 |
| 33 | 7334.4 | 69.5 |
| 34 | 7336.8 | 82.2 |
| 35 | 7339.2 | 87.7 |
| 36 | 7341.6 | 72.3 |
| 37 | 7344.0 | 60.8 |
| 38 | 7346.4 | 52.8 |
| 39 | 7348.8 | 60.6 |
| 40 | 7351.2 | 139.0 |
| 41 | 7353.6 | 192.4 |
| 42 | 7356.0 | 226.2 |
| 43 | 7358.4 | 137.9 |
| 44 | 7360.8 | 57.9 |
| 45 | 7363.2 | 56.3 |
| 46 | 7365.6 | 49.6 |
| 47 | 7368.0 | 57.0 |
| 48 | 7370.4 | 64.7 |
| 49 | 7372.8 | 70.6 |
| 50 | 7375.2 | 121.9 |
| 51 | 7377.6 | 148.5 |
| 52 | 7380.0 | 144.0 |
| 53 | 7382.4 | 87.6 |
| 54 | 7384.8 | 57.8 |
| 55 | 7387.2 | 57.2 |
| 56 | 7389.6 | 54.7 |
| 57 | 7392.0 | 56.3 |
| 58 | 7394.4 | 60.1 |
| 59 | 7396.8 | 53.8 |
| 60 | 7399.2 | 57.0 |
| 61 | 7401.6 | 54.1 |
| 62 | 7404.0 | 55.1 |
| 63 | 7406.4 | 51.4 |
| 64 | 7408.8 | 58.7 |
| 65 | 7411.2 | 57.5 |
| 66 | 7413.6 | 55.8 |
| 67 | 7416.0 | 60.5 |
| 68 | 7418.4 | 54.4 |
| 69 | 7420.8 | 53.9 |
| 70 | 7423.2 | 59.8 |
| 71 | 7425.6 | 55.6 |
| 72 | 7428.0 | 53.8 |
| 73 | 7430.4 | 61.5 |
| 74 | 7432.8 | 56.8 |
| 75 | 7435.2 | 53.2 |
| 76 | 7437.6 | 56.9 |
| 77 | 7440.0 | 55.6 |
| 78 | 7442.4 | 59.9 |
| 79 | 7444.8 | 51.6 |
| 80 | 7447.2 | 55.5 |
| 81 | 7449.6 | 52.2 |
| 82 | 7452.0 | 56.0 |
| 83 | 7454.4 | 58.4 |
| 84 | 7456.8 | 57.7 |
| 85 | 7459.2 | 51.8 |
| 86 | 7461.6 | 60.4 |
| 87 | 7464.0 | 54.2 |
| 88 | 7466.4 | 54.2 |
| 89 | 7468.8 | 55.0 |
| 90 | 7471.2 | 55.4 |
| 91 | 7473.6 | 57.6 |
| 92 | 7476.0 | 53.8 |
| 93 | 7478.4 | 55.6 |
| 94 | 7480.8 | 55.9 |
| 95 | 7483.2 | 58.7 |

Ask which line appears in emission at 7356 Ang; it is H-alpha 6563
